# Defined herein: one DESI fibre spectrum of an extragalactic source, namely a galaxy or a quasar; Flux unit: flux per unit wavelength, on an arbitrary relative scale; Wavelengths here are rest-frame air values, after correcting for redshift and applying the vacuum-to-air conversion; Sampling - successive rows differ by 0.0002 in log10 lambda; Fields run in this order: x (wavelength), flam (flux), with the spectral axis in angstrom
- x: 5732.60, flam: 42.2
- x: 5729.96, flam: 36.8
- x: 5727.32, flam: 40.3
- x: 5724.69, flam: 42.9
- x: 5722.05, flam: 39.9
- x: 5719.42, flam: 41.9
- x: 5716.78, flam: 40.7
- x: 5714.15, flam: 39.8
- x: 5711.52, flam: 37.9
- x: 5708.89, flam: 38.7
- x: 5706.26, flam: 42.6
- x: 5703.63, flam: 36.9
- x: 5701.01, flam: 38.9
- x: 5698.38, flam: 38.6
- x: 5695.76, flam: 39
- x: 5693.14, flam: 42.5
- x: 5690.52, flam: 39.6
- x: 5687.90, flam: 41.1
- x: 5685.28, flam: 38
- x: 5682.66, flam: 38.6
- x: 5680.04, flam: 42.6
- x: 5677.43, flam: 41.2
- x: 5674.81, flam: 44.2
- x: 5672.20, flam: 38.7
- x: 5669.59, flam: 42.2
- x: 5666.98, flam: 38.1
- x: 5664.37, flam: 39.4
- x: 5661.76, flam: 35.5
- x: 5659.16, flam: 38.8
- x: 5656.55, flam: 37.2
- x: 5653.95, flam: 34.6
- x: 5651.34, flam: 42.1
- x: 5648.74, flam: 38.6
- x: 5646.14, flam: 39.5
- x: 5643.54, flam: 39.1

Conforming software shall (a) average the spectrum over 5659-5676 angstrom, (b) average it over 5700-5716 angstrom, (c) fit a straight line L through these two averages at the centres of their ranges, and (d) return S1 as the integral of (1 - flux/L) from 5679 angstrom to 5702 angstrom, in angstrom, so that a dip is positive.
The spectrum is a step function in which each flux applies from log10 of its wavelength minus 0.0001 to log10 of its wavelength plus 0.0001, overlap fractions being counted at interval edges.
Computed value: -0.3 angstrom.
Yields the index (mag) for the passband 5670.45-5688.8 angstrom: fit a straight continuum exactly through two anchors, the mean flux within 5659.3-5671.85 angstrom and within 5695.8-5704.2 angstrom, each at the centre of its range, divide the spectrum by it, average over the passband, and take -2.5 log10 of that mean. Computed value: -0.05 mag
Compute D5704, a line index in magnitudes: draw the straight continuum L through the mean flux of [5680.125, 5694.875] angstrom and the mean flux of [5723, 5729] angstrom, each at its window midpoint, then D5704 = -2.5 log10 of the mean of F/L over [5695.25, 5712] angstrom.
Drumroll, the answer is 0.04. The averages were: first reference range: 40.1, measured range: 39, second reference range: 41.2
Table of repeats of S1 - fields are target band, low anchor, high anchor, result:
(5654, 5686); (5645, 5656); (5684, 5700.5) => -0.2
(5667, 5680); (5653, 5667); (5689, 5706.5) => -1.1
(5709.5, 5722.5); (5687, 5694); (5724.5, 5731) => 0.0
